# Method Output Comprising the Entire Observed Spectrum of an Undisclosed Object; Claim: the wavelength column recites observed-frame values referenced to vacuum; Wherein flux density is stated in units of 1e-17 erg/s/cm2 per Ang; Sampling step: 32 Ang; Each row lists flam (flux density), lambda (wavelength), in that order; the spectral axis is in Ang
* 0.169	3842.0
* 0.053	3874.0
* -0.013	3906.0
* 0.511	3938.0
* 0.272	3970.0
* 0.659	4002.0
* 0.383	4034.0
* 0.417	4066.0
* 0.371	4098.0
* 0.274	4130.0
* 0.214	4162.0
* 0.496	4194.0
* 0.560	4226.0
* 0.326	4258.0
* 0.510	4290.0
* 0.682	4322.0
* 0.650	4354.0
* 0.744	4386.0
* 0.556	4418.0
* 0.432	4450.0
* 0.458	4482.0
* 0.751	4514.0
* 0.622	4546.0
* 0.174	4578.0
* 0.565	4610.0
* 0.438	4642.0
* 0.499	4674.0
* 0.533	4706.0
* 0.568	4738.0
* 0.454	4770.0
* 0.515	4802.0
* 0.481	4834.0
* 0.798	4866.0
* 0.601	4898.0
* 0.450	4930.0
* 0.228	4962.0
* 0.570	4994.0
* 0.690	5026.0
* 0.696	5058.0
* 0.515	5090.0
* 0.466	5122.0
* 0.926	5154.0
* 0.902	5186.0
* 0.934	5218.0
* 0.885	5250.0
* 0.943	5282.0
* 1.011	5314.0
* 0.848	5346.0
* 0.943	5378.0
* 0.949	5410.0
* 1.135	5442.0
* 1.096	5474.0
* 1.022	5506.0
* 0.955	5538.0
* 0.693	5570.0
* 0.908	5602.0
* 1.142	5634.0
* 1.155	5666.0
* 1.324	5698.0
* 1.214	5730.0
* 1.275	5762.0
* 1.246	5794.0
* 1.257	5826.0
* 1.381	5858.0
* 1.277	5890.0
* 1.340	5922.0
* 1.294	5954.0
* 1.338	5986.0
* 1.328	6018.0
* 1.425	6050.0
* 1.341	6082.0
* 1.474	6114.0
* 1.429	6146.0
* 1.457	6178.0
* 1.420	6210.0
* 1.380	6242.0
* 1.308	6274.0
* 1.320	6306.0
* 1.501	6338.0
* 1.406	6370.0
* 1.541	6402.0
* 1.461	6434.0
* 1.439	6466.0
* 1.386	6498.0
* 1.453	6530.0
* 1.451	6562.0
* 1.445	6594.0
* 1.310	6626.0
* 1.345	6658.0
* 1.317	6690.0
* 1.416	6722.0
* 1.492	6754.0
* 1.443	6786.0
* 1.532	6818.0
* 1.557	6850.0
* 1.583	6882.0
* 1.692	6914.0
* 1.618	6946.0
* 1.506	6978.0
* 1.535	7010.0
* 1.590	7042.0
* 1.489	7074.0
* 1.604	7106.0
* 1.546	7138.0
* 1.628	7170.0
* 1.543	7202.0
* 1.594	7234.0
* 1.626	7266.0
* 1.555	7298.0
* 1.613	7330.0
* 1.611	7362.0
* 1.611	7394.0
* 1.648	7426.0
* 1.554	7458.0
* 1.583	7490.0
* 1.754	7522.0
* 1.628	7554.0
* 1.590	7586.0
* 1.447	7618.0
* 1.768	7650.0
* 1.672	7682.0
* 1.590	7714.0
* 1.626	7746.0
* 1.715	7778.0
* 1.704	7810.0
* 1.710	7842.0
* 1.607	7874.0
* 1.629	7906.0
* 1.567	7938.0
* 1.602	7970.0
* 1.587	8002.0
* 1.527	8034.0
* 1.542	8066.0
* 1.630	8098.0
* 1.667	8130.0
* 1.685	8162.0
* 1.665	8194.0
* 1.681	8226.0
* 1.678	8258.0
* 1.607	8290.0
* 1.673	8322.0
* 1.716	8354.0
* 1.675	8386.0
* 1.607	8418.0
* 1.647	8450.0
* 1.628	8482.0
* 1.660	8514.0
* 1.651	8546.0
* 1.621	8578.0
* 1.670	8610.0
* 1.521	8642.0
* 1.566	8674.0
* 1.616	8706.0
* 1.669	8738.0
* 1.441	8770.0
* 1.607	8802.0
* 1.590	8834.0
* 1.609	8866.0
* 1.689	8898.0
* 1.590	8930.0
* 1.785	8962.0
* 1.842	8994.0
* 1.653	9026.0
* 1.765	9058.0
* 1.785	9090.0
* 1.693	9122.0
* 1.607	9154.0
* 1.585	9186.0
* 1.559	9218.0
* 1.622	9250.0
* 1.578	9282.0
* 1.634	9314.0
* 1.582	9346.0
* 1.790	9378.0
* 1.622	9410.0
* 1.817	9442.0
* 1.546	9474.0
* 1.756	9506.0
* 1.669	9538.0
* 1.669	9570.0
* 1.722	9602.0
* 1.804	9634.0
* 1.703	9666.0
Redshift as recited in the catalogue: 0.290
